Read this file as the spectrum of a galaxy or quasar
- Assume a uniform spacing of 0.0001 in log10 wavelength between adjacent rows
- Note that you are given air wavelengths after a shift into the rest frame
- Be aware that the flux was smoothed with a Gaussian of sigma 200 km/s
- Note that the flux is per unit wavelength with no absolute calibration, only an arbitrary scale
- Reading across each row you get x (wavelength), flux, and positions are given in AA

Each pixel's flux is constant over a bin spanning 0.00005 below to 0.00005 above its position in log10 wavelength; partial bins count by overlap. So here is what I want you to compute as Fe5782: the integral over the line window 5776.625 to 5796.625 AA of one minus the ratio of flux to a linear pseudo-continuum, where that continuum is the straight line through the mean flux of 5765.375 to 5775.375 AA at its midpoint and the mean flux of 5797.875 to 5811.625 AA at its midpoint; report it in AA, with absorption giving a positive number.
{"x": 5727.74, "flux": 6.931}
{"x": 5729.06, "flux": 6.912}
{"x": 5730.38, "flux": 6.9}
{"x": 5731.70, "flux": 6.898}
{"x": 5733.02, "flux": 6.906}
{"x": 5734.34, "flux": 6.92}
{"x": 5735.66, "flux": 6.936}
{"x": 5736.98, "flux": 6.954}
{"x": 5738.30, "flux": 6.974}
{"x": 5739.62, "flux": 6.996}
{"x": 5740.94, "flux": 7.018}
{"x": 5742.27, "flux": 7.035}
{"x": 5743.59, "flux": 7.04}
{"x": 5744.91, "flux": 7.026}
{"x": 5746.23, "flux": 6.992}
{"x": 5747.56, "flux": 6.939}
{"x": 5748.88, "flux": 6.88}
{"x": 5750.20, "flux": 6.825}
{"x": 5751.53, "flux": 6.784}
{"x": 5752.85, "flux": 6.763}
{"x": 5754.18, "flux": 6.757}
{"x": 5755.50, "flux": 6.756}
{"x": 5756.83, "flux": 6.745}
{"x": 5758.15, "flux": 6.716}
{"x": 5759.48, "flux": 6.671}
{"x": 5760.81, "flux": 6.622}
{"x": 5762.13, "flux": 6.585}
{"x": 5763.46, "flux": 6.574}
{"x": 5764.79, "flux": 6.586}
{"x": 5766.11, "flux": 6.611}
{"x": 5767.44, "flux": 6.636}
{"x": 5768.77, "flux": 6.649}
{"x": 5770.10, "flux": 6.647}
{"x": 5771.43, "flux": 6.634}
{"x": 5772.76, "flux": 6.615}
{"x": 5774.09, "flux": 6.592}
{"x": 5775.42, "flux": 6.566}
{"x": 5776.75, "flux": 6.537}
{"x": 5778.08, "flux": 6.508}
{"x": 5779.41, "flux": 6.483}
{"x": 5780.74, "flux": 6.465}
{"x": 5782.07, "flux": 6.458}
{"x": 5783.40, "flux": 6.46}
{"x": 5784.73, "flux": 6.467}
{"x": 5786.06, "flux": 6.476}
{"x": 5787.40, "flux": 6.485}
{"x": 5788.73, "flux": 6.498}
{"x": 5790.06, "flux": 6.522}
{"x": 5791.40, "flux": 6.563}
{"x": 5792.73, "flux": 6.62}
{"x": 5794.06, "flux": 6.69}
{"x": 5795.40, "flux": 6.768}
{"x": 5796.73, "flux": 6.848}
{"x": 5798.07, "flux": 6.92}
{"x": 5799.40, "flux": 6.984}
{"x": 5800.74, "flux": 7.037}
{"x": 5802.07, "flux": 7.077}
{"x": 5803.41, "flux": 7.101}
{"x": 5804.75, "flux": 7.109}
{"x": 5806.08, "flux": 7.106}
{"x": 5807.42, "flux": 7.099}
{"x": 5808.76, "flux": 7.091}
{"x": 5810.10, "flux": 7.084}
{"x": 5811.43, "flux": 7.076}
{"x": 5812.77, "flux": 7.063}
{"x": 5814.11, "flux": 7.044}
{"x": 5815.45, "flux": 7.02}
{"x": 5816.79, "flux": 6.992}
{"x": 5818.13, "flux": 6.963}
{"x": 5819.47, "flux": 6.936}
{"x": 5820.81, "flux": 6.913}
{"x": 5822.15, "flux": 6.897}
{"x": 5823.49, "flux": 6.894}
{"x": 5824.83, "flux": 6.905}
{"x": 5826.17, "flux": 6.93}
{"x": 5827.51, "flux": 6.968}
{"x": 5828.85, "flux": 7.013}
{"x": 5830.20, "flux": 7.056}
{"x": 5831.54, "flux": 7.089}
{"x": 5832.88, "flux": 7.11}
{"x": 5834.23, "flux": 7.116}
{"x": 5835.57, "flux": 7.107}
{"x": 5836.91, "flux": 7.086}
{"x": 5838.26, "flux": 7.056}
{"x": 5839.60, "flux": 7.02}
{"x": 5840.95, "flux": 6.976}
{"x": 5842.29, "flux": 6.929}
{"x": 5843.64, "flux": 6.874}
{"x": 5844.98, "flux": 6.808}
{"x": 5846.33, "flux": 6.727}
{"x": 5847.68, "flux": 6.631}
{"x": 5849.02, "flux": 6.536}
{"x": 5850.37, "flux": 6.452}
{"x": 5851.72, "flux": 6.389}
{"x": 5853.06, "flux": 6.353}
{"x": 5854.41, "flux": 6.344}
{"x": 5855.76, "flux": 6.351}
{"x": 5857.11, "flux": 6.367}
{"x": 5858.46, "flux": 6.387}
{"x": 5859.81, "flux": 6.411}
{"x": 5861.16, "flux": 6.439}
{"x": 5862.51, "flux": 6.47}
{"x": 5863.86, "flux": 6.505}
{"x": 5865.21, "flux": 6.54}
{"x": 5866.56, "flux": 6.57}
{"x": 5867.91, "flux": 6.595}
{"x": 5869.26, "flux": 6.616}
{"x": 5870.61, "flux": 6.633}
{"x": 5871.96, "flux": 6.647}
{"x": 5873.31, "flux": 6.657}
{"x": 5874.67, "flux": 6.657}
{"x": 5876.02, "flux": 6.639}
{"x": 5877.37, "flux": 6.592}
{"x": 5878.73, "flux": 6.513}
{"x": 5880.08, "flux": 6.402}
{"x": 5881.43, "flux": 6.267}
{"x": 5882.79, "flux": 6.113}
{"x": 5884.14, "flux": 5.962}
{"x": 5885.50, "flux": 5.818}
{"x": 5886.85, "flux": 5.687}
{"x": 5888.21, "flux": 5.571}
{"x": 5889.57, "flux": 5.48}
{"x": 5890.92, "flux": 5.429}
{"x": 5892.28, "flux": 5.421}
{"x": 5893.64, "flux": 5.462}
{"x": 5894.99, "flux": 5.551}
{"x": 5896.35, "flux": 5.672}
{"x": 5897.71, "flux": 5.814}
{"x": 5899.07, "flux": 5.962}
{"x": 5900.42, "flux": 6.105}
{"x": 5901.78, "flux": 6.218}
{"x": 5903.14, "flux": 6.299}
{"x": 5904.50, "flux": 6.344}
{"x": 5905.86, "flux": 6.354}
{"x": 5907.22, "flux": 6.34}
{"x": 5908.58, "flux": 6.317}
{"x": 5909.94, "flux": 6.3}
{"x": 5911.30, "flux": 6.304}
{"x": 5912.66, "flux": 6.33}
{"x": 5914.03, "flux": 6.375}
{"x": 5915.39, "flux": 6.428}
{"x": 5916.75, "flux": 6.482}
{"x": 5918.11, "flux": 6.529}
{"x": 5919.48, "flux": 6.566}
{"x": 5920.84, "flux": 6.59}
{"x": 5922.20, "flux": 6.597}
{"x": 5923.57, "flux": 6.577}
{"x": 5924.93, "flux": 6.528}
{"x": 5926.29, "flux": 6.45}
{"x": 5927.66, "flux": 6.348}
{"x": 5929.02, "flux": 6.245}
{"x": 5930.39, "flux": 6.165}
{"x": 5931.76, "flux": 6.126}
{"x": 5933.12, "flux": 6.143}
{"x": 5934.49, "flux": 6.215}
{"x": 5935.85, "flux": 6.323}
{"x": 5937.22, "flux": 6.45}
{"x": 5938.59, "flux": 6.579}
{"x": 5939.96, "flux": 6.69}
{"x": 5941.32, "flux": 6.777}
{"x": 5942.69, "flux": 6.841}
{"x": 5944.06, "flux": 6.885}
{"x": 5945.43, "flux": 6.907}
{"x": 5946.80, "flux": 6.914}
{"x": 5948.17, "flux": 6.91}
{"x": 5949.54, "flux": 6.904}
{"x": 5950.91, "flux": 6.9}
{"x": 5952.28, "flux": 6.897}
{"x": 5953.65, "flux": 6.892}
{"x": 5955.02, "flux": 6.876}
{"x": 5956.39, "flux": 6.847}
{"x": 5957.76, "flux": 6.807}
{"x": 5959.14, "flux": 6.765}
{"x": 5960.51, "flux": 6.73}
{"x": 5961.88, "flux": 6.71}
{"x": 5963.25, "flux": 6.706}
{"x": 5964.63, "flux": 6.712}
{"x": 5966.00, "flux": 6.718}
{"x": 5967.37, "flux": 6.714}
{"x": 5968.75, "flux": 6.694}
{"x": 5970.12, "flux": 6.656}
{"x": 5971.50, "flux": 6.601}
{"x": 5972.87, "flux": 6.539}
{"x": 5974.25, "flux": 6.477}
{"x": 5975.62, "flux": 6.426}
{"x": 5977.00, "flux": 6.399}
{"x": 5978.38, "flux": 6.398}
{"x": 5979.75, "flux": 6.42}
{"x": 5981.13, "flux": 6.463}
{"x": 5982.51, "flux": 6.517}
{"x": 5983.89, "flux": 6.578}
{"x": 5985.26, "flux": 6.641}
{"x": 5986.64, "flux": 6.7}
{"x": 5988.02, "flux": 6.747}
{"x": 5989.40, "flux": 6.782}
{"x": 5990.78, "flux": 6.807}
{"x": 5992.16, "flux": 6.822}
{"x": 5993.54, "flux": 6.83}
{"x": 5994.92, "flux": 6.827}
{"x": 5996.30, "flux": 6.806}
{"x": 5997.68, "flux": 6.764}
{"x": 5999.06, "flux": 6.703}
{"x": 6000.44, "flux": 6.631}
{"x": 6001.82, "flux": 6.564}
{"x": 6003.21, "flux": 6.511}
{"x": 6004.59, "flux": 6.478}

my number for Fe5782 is 0.85 AA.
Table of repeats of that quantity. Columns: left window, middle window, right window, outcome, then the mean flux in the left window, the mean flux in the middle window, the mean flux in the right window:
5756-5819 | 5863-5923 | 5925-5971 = 4.0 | 6.75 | 6.23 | 6.65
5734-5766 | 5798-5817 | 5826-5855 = -0.6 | 6.83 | 7.06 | 6.84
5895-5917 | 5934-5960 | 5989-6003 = -1.3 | 6.2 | 6.76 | 6.74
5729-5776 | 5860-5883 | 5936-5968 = 0.9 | 6.79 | 6.53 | 6.78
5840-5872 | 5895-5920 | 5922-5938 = 0.6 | 6.57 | 6.24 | 6.34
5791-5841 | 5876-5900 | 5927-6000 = 3.3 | 6.98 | 5.89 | 6.65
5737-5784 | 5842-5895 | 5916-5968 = 2.7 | 6.72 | 6.32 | 6.63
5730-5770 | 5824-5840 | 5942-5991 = -0.6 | 6.82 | 7.04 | 6.71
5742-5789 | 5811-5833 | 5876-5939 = -1.7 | 6.67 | 6.99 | 6.19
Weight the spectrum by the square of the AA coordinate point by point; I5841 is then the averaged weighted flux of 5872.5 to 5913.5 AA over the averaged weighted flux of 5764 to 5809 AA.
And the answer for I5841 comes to 0.9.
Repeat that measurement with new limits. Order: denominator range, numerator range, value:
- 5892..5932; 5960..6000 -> 1.09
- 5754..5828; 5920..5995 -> 1.04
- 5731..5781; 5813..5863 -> 1.03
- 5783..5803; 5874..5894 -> 0.92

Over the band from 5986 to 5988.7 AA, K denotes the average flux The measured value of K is 6.72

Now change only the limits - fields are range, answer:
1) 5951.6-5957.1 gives 6.88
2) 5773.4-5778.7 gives 6.55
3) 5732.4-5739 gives 6.94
